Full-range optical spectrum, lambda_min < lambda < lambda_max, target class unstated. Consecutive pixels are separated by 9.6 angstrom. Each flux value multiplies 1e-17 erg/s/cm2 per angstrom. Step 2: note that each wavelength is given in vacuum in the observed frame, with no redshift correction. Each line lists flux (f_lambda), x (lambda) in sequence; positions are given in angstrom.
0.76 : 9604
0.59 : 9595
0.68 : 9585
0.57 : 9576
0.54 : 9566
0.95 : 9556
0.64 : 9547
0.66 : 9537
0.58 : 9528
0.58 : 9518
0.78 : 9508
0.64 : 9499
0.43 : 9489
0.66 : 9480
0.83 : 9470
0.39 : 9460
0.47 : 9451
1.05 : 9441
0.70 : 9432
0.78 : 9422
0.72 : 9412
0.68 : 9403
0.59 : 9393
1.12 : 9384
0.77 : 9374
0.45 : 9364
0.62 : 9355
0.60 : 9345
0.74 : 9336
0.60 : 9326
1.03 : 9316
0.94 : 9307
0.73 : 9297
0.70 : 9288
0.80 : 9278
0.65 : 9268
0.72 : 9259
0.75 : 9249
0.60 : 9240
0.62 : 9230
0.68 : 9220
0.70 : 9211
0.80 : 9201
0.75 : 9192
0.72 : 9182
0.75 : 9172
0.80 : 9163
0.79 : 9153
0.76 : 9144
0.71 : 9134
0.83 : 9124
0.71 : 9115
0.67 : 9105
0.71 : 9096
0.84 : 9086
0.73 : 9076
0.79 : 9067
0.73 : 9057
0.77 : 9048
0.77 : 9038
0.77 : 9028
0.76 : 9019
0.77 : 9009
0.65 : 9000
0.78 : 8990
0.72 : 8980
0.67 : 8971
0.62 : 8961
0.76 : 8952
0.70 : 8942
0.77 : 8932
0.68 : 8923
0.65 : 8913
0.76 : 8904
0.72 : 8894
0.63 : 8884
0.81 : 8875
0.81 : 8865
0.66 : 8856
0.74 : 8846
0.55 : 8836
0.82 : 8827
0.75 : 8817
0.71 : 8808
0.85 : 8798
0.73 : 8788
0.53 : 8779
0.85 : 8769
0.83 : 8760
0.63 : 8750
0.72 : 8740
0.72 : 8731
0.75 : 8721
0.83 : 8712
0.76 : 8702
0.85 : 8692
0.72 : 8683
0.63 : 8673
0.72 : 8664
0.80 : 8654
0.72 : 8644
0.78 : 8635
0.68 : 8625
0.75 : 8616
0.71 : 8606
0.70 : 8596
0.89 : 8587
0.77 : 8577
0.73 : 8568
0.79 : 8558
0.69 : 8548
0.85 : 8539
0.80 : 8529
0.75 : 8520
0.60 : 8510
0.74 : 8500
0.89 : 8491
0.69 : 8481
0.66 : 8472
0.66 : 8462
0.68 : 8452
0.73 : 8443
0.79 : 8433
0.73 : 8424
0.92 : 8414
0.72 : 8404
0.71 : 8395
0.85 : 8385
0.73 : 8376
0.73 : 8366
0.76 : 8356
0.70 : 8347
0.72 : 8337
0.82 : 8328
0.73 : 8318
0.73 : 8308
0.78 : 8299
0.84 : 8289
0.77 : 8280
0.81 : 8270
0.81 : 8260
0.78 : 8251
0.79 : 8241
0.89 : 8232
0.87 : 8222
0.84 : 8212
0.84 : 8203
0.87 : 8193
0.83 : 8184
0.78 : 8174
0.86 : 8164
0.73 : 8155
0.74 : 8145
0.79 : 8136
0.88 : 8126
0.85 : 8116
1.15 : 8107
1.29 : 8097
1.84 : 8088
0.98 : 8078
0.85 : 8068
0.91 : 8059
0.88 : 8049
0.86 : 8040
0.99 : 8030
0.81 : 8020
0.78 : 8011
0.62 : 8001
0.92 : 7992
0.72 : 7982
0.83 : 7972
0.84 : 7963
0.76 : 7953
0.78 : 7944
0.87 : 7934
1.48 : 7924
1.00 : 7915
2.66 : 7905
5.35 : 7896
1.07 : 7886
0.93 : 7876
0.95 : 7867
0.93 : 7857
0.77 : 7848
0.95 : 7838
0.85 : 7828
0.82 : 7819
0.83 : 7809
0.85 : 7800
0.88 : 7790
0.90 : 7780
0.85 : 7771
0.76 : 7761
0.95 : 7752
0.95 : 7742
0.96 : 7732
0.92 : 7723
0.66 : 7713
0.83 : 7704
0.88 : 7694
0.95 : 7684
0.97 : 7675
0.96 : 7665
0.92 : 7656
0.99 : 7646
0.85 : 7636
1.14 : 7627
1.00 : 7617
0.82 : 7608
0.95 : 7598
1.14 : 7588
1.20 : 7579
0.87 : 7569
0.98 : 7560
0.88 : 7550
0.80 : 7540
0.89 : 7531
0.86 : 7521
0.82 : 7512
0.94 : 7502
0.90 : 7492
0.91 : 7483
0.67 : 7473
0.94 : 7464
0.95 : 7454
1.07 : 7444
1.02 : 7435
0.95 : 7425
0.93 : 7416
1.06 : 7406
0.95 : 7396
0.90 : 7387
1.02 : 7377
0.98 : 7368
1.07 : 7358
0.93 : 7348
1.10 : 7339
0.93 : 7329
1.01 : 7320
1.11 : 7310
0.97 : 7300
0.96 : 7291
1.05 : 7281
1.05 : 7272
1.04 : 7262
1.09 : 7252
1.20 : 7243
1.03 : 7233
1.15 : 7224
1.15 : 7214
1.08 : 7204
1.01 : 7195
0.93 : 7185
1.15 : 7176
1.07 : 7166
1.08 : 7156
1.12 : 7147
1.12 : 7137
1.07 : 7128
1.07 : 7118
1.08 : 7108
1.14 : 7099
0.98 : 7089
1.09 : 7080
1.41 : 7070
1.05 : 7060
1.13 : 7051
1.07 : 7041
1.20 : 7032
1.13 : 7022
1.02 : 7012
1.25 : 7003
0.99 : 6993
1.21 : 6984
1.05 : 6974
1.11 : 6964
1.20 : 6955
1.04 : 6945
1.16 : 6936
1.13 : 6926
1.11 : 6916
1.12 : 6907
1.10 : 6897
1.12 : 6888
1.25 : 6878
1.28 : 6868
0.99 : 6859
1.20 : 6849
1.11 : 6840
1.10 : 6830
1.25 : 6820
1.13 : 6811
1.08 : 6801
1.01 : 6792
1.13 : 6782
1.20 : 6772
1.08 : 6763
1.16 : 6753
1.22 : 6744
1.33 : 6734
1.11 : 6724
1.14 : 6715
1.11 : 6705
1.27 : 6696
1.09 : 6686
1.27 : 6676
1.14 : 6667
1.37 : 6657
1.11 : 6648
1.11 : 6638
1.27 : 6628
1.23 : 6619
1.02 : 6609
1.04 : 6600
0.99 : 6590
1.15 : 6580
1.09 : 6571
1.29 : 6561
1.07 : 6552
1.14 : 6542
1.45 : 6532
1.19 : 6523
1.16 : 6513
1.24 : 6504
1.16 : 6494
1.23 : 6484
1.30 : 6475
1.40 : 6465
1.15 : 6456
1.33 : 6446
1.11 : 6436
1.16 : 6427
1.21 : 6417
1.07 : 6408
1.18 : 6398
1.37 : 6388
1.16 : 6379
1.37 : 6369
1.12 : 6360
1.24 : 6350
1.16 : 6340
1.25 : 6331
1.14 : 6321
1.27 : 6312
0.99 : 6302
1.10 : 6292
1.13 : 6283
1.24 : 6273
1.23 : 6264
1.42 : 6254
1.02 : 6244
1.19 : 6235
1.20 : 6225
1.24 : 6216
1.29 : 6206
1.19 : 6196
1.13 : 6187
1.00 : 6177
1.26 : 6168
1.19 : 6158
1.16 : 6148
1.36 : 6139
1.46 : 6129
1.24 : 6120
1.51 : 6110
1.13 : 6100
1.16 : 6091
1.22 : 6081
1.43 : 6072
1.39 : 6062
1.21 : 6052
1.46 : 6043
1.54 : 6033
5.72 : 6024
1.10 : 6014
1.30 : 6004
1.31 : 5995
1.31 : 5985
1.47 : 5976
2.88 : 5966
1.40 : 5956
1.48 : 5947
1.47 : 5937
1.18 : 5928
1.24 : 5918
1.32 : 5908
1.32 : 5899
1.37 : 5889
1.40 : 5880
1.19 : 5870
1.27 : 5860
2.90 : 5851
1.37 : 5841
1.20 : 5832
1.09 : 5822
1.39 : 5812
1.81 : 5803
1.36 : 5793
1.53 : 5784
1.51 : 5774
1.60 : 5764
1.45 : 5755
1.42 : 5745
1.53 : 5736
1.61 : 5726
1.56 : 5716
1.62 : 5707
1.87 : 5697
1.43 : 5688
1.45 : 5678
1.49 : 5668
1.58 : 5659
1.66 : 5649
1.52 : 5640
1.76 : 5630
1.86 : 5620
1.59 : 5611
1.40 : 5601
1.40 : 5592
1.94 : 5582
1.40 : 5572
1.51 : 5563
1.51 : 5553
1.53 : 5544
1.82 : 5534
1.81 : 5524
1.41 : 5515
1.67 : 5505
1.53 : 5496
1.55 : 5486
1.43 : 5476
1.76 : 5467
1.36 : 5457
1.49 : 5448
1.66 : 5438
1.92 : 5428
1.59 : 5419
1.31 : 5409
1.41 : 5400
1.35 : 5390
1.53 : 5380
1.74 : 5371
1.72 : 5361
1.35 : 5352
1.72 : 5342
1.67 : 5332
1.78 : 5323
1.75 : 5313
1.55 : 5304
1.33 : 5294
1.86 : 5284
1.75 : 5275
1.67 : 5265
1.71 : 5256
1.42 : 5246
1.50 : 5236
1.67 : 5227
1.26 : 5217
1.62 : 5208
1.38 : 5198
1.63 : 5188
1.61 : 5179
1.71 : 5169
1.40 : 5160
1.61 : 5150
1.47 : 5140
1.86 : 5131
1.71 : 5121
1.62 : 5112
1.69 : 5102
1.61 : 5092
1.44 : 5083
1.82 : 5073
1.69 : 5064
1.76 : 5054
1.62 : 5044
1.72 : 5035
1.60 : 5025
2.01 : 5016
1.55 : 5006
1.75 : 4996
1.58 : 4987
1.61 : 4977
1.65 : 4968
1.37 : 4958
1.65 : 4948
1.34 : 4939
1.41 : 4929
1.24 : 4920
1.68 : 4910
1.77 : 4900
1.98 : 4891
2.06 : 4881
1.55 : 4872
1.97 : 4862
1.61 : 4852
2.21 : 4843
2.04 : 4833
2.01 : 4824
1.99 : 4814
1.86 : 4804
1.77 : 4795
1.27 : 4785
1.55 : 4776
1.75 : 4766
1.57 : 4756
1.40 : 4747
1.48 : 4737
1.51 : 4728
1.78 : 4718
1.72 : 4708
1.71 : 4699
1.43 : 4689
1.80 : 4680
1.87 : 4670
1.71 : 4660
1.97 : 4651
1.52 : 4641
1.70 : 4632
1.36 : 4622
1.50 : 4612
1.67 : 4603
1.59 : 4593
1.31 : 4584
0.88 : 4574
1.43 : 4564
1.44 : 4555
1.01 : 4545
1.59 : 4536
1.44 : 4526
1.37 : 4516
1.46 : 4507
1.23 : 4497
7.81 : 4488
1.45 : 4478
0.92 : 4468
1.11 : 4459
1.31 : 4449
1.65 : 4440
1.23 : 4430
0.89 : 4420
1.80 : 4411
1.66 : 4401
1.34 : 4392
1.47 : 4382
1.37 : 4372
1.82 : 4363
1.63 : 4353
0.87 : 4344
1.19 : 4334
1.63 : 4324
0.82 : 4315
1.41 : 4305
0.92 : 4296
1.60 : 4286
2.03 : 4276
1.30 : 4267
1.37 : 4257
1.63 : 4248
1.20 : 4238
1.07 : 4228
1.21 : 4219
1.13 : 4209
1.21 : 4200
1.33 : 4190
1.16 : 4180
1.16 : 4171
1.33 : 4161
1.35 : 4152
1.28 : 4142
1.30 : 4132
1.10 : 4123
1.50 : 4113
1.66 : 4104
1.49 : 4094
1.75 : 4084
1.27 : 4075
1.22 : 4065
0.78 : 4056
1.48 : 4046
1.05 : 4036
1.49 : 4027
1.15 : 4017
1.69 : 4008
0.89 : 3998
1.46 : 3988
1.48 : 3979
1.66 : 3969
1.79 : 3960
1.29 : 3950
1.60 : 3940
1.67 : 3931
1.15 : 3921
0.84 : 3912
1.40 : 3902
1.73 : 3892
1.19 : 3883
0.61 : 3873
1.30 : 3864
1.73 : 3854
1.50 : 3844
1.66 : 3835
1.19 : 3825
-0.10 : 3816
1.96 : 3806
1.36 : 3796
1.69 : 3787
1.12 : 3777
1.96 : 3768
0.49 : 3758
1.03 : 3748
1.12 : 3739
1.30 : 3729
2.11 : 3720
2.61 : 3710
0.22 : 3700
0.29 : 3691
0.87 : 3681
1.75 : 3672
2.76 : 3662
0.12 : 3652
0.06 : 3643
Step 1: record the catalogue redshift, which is 0.203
